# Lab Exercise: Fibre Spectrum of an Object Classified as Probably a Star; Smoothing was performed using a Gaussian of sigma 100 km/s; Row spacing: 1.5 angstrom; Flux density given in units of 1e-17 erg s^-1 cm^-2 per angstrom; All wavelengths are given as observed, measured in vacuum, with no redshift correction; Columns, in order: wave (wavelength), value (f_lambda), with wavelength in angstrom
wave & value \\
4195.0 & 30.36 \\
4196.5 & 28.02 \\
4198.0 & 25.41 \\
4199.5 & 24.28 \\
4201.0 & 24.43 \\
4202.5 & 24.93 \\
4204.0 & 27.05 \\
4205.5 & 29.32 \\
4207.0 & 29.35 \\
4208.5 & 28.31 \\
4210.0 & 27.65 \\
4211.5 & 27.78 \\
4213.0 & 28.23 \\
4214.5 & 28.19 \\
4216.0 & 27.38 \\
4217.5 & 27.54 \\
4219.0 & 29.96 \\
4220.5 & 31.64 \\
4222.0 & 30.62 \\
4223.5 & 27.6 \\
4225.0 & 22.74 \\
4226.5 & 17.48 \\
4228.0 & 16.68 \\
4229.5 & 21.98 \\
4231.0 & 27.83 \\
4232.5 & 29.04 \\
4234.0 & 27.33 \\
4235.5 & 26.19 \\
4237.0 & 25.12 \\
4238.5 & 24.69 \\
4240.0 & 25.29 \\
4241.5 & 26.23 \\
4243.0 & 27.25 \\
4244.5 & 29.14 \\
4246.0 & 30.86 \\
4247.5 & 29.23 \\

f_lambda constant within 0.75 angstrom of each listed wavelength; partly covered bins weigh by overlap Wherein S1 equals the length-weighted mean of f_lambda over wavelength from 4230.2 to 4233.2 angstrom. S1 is 28.3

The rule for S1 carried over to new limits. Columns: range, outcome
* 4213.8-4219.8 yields 28.3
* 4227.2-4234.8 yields 24.5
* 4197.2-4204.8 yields 25.3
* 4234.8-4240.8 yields 25.3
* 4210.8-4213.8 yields 28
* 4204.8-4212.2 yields 28.5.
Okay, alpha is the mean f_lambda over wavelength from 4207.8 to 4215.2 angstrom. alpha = 28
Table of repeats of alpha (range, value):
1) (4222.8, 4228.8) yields 21.1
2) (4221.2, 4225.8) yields 26.9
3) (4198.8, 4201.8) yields 24.4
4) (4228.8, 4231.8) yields 25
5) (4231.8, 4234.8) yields 28.1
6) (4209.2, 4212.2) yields 27.7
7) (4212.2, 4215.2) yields 28.2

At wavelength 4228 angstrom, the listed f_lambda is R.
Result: 16.68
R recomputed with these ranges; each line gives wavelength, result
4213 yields 28.23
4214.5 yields 28.19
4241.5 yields 26.23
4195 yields 30.36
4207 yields 29.35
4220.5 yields 31.64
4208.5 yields 28.31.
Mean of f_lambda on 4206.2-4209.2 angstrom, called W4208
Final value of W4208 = 28.8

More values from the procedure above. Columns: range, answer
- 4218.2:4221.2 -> 30.7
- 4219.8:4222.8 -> 31.1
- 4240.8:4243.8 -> 26.8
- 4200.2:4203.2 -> 24.7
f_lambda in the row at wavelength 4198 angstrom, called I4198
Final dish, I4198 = 25.41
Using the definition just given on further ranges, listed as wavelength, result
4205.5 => 29.32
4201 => 24.43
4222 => 30.62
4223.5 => 27.6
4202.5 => 24.93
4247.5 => 29.23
